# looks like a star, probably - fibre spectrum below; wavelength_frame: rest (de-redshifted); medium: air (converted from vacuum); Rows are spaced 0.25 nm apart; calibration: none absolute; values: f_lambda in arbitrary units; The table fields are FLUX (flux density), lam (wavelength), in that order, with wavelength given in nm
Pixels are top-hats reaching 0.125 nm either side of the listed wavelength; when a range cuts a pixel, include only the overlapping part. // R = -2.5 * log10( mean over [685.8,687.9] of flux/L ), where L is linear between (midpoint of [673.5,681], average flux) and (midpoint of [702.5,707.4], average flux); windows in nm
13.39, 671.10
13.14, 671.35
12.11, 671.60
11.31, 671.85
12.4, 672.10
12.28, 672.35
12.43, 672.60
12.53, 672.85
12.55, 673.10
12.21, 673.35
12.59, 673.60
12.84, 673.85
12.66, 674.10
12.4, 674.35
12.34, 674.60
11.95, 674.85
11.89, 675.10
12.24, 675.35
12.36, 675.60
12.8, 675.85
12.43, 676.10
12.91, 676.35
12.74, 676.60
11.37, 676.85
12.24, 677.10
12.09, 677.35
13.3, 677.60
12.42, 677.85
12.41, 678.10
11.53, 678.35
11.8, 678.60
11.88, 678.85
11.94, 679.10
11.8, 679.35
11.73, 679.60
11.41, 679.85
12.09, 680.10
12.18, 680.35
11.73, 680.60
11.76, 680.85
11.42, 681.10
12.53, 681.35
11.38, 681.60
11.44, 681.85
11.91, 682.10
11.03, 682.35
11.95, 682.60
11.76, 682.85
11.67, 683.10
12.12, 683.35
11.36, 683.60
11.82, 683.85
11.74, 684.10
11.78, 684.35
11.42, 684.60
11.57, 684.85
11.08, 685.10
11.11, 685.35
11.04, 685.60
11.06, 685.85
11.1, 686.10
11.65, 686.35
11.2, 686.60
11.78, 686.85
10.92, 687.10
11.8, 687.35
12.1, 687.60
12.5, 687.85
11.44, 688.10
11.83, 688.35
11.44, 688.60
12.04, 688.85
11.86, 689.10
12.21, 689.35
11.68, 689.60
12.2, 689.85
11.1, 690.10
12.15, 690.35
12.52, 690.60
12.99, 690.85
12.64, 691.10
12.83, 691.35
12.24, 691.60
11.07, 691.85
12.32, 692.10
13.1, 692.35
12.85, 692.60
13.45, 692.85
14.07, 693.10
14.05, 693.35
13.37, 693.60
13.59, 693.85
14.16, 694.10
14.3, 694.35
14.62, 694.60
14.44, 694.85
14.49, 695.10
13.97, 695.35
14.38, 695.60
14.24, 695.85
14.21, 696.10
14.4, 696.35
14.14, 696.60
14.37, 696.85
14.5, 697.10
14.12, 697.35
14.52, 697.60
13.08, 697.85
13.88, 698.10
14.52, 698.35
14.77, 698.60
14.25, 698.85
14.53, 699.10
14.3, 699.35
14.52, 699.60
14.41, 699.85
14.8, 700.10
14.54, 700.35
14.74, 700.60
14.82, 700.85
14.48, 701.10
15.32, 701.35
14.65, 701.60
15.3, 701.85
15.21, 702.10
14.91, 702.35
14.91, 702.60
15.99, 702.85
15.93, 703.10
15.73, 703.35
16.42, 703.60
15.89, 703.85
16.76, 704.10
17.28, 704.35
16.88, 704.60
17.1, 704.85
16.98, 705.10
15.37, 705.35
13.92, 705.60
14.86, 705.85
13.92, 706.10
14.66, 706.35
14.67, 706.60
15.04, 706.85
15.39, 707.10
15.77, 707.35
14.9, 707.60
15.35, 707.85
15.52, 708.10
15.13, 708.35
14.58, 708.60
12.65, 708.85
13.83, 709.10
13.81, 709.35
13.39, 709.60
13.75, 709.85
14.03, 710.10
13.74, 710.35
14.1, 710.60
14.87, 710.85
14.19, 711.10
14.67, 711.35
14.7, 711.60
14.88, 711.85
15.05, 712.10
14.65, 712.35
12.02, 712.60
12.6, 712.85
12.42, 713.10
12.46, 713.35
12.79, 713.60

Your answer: 0.16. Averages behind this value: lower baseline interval 12.2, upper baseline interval 15.7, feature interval 11.6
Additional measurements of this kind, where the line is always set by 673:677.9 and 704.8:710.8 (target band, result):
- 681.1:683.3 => 0.10 mag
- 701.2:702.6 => -0.06 mag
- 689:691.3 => 0.11 mag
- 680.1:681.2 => 0.08 mag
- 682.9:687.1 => 0.14 mag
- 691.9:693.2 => 0.05 mag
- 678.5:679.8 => 0.08 mag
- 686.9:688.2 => 0.13 mag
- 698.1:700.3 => -0.03 mag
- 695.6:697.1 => -0.03 mag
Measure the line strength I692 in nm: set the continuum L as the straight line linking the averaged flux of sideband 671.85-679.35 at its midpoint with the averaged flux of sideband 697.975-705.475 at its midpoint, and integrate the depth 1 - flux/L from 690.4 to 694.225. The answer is 0.33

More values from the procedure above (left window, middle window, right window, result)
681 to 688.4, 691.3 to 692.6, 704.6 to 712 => 0.02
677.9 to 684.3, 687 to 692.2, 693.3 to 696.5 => 0.49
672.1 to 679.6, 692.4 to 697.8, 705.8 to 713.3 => -0.26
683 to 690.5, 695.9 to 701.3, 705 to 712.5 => -0.47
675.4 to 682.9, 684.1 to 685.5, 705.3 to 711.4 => 0.12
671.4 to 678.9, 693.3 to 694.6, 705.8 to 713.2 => -0.05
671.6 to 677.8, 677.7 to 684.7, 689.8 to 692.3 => 0.30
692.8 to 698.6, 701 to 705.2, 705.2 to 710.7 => -0.44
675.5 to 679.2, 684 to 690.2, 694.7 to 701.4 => 0.79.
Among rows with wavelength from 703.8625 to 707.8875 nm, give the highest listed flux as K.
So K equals 17.28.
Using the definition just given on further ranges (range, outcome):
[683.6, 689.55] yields 12.5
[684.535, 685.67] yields 11.57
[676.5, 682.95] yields 13.3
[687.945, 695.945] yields 14.62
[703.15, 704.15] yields 16.76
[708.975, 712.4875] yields 15.05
